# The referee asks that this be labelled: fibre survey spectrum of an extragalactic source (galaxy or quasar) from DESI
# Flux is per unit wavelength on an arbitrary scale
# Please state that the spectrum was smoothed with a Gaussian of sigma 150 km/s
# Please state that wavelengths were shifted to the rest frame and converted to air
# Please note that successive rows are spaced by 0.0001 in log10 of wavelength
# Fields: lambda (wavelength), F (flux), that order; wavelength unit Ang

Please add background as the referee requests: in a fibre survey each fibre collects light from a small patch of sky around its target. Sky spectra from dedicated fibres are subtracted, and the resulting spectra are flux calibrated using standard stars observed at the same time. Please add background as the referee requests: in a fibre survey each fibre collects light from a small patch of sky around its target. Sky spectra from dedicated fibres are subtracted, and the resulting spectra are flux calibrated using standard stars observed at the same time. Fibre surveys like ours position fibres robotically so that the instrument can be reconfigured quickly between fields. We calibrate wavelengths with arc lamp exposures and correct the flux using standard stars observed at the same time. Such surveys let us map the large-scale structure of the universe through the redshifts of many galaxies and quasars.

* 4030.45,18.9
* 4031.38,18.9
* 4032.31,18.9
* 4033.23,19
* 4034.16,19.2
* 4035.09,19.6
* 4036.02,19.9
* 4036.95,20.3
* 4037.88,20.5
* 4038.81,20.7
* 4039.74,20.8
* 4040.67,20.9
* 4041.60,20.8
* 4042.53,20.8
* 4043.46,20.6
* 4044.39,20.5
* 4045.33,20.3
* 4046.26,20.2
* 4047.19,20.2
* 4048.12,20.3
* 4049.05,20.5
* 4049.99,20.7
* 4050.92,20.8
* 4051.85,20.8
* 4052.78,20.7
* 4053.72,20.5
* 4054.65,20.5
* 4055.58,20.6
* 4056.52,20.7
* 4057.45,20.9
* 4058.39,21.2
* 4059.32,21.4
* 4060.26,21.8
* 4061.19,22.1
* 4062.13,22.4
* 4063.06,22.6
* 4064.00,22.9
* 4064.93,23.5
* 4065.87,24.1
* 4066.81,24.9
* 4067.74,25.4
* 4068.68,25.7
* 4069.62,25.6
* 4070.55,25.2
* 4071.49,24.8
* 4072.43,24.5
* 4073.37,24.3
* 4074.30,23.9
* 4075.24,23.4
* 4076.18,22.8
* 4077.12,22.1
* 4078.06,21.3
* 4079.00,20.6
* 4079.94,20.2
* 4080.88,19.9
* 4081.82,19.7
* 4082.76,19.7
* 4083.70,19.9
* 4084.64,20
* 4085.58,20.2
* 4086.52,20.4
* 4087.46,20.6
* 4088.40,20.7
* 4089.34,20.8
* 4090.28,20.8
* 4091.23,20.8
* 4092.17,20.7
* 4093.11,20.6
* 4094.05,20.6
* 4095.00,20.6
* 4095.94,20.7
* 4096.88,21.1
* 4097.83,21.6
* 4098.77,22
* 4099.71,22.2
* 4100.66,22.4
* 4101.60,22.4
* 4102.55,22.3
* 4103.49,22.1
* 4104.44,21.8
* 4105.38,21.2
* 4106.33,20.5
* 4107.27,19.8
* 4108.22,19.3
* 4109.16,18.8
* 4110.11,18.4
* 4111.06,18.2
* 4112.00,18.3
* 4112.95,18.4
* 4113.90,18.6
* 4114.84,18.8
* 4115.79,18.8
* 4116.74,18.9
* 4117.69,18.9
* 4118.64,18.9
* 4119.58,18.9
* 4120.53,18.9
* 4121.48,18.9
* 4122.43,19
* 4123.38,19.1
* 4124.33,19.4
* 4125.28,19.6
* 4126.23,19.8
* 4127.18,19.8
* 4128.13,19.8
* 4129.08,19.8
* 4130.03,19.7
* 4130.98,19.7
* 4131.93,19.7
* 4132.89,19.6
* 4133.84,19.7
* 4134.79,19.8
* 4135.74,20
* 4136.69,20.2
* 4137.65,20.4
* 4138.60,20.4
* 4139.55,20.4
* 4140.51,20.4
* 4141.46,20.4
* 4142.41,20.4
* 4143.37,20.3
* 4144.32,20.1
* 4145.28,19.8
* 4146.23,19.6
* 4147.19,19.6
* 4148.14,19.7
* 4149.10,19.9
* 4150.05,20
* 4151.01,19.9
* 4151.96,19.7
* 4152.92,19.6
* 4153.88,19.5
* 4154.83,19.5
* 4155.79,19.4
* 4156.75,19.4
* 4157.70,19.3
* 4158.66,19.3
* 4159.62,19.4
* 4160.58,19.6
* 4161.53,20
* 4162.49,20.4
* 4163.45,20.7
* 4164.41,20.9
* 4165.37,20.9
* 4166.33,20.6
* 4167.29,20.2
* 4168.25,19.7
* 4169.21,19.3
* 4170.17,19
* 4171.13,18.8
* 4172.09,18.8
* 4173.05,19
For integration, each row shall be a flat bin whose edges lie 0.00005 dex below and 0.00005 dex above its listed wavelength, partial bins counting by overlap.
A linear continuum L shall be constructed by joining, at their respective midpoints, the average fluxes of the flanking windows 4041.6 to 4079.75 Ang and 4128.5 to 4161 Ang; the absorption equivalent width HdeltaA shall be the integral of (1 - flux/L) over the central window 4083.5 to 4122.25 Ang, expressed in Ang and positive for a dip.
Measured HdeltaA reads 1.5 Ang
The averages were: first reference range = 22.1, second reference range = 19.8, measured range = 20.2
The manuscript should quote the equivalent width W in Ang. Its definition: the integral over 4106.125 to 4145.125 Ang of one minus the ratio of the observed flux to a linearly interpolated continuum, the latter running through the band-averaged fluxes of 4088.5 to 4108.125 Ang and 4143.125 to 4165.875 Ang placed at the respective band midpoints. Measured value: 2.0 Ang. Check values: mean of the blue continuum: 21.2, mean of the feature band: 19.5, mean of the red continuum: 19.9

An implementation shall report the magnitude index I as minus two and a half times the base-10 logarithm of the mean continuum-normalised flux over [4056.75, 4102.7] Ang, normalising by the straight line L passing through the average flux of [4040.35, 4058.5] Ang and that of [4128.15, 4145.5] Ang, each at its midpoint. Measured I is -0.08 mag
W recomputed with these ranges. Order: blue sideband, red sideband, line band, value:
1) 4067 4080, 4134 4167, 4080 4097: 1.9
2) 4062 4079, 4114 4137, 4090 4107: 0.2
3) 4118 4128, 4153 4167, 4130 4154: -0.4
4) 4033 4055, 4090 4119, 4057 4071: -2.0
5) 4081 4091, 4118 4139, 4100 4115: -0.1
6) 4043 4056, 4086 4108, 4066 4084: -1.8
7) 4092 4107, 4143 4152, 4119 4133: 0.8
